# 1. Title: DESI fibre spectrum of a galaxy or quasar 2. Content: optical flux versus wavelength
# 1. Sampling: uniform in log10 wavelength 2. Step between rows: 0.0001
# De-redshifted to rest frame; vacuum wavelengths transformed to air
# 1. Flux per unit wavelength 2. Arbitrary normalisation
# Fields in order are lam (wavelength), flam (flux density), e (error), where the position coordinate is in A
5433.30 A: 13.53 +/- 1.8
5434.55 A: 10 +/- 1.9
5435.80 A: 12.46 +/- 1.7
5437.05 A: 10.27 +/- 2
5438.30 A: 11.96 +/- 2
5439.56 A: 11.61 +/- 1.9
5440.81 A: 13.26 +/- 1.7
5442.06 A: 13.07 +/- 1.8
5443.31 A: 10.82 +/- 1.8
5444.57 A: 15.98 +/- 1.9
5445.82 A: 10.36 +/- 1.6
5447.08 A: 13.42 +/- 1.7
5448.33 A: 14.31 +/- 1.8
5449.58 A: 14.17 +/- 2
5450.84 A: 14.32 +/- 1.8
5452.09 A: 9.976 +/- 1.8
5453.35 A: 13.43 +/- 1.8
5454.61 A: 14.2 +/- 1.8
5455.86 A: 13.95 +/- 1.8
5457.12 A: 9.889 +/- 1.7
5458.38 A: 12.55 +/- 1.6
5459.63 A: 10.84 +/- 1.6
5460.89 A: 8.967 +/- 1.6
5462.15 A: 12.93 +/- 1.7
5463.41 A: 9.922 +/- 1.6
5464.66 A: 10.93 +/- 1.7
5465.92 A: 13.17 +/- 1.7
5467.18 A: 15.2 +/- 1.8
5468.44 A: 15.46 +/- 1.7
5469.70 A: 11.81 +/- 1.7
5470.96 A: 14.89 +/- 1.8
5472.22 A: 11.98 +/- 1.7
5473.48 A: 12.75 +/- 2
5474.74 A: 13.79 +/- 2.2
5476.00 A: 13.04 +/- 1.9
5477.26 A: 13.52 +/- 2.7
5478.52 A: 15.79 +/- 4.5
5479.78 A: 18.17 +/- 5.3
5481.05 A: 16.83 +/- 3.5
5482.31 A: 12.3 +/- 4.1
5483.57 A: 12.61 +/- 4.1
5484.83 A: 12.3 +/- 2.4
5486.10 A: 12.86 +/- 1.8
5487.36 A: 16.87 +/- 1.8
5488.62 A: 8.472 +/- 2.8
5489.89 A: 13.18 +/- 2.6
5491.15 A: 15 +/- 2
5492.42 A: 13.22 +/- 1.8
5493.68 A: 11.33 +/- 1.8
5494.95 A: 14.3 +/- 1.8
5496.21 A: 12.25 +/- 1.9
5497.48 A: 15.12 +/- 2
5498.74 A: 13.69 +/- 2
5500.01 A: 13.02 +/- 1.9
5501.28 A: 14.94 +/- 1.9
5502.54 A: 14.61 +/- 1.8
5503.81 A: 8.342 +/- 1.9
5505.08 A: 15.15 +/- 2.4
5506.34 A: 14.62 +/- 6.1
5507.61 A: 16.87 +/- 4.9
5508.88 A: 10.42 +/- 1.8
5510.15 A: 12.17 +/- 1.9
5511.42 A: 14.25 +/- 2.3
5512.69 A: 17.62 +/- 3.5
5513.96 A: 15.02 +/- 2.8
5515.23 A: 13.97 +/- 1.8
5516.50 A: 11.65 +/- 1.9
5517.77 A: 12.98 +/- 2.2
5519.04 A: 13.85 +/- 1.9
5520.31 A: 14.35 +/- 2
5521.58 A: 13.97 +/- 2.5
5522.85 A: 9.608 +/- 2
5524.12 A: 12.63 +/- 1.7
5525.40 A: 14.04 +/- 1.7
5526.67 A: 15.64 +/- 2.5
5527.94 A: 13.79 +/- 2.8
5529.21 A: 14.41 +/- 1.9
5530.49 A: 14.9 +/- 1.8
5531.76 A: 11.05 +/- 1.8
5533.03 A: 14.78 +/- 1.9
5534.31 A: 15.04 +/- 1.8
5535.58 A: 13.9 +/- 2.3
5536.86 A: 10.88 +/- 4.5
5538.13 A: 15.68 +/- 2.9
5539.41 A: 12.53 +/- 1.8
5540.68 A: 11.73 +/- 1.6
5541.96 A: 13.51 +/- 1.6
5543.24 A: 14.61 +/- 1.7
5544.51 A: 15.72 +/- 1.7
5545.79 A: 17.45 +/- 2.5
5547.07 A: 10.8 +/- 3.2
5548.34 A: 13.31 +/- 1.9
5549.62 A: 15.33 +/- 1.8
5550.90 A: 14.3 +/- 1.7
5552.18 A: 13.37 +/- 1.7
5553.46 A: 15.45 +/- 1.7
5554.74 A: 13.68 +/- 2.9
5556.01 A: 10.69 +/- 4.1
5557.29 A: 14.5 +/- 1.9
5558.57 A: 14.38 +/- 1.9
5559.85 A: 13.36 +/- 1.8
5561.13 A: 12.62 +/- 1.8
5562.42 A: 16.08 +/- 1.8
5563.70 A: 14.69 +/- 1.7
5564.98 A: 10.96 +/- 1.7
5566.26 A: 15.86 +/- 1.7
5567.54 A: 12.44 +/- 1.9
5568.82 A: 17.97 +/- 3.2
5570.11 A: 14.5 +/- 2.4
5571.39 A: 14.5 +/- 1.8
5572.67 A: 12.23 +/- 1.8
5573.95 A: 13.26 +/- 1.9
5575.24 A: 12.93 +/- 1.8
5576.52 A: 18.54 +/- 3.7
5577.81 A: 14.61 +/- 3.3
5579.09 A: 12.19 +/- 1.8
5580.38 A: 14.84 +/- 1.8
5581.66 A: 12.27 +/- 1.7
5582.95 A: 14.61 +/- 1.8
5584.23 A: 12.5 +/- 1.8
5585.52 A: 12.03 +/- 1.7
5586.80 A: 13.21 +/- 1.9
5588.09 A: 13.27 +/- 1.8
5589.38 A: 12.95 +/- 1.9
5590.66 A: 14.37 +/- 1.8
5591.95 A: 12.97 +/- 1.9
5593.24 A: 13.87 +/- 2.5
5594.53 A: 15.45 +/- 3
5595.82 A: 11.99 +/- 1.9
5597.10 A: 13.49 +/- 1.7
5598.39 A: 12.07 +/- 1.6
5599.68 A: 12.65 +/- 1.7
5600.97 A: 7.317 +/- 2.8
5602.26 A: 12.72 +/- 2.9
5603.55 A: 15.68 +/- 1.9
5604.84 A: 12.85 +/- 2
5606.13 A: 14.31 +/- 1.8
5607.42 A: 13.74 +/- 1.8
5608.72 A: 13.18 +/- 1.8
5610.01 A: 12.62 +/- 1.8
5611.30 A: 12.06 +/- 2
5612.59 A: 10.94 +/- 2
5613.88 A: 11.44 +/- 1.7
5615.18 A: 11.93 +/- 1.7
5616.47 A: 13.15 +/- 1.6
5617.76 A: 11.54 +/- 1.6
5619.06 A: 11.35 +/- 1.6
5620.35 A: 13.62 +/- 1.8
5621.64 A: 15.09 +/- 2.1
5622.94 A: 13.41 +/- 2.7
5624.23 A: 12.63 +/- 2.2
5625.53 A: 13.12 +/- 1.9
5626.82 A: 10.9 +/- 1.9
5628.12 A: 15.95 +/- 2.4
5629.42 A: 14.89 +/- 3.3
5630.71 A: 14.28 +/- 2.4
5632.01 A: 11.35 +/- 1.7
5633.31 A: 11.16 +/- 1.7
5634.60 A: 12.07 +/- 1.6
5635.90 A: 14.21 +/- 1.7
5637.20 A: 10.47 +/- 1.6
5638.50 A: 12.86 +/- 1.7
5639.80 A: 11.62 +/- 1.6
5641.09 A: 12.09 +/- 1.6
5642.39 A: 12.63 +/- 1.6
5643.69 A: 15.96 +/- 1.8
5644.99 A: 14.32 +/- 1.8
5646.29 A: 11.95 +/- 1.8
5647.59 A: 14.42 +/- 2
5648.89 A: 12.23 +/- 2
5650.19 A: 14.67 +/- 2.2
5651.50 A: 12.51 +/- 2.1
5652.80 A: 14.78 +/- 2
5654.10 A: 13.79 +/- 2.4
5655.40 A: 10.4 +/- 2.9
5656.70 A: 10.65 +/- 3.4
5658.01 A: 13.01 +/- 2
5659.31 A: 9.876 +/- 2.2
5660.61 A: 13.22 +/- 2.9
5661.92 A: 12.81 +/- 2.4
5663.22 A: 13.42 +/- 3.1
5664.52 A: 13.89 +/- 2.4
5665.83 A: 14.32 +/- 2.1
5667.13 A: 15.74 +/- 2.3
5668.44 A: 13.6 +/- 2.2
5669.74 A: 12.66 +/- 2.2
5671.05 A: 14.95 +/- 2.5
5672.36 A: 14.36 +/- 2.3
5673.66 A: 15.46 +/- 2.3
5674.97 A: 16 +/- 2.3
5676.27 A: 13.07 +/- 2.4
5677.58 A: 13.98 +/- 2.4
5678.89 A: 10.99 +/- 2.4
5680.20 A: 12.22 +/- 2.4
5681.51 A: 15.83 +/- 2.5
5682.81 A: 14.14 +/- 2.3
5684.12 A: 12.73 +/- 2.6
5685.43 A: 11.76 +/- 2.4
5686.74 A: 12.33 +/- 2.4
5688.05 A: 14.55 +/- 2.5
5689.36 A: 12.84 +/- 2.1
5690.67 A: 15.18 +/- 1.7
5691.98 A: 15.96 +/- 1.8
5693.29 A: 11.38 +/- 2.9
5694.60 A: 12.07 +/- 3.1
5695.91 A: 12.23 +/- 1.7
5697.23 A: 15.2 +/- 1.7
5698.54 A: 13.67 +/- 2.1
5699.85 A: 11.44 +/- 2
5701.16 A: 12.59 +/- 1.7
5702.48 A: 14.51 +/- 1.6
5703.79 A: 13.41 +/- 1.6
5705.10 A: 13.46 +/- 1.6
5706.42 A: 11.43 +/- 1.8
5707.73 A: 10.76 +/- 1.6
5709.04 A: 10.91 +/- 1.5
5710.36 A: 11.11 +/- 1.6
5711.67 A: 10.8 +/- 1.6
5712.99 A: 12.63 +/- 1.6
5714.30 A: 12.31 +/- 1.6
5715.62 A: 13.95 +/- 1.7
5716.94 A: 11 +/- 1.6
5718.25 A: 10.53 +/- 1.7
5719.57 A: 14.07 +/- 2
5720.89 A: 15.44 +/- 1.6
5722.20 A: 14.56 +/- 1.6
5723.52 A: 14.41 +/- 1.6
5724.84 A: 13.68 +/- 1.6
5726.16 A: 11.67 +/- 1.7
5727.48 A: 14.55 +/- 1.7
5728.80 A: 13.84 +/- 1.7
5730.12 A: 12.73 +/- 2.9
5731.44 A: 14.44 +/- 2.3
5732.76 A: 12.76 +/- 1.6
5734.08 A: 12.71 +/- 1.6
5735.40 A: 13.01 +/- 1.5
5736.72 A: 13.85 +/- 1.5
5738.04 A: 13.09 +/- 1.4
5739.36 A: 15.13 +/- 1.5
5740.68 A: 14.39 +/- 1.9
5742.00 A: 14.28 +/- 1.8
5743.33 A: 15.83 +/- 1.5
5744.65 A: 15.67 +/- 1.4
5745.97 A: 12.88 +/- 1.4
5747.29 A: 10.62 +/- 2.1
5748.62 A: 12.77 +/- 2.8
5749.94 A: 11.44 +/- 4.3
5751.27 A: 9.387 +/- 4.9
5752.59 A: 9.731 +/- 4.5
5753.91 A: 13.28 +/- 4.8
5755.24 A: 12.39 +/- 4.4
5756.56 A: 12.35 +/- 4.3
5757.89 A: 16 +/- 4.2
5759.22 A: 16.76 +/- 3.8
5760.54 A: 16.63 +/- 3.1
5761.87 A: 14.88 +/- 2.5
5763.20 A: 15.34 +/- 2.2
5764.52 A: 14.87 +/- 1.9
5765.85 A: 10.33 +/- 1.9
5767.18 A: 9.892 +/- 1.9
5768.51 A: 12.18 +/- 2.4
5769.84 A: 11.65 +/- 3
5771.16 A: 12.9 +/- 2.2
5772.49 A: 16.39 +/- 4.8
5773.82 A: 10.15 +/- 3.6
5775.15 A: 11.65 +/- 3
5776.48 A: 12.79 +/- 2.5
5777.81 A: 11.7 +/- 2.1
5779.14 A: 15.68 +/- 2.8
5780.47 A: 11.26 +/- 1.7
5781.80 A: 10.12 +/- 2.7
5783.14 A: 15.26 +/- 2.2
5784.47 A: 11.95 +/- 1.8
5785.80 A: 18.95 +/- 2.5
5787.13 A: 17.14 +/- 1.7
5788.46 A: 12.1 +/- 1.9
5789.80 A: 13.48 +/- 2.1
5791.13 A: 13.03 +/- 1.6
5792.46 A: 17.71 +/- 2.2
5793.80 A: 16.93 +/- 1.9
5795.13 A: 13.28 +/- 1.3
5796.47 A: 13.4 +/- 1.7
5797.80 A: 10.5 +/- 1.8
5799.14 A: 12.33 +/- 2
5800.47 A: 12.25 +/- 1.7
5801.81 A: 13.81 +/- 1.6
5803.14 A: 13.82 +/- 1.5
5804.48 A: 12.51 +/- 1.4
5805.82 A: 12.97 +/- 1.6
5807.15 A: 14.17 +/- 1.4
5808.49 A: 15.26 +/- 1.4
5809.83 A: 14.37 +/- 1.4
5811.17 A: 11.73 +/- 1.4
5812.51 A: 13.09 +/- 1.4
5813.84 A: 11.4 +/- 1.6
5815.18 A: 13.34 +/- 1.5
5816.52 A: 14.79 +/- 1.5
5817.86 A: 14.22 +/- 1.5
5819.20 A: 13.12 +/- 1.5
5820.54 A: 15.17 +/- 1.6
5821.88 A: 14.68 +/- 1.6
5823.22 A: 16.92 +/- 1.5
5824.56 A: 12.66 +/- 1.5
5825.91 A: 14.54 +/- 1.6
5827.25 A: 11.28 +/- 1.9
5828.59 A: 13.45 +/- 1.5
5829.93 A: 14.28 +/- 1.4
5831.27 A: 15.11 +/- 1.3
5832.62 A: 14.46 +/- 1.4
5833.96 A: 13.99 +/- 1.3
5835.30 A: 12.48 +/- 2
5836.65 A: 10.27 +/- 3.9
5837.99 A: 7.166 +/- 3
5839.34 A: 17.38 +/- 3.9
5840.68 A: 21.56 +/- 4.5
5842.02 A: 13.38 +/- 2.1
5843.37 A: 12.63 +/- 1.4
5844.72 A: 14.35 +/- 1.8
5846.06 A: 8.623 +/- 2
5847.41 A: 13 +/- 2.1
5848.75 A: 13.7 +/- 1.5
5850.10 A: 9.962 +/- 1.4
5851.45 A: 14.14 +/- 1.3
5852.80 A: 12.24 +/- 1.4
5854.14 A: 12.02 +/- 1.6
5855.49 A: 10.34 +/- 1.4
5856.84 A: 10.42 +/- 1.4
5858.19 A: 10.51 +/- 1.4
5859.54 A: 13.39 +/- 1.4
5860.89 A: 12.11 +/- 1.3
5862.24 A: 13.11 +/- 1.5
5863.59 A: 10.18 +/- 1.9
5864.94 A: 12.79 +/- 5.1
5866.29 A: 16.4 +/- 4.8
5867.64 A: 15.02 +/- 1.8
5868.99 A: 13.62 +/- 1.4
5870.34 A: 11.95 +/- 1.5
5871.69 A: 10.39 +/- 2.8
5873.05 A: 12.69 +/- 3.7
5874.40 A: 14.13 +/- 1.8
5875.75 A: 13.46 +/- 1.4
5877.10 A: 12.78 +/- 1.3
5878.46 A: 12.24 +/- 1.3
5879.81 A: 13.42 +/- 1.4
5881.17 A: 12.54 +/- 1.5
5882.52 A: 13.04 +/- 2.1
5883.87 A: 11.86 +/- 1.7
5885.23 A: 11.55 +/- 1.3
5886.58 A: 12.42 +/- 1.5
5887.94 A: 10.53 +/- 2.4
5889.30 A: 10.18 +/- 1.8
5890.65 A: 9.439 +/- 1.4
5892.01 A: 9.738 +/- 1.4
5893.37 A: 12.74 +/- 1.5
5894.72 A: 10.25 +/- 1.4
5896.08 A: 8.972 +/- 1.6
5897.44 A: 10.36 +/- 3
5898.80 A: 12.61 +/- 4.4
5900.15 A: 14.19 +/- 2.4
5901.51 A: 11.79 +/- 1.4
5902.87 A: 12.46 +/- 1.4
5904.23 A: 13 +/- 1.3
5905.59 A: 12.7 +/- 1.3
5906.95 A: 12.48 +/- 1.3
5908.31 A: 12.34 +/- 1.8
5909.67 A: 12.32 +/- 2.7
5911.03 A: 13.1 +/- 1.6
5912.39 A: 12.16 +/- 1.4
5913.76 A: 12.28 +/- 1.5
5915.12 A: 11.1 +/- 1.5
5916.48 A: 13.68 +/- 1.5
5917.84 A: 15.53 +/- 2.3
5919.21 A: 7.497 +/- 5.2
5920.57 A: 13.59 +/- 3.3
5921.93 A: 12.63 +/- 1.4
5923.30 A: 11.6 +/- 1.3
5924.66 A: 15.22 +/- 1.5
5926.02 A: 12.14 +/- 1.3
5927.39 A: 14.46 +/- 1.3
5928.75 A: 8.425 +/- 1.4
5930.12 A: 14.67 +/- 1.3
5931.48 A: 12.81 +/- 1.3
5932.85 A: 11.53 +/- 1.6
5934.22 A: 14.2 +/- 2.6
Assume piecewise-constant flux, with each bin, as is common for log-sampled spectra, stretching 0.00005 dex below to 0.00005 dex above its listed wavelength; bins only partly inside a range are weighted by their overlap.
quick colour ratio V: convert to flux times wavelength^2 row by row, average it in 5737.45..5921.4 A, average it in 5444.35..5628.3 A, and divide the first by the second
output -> 1.07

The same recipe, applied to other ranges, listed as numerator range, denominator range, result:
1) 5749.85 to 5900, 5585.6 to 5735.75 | 1.05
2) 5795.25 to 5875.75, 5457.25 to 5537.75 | 1.10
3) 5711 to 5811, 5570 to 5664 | 1.08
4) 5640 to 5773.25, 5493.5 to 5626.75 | 1.03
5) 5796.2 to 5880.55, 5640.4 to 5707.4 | 1.04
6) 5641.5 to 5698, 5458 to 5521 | 1.07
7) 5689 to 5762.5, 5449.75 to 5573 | 1.05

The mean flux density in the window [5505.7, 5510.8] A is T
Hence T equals 13.5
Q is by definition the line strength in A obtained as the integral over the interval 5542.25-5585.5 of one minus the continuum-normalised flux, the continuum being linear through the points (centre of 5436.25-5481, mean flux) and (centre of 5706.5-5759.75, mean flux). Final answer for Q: -3.6 A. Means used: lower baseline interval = 12.9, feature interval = 14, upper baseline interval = 13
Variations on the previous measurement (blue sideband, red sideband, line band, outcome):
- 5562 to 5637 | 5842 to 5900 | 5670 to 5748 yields -3.2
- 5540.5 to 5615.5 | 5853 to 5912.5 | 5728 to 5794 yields -4.1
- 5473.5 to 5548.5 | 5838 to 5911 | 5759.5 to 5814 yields -3.2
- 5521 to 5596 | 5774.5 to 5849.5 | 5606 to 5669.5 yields 3.7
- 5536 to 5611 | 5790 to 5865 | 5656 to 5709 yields 0.7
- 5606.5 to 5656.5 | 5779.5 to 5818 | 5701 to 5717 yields 1.2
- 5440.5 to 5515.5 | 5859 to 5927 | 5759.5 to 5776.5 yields -0.7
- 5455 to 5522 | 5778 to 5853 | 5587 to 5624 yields 1.6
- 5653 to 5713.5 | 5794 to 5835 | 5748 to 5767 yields 0.2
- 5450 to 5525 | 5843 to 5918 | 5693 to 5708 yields -0.1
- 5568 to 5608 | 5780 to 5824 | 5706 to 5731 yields 1.9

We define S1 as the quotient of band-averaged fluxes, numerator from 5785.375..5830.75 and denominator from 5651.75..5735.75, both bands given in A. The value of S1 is 1.06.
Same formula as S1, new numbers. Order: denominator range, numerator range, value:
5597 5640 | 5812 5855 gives 1.06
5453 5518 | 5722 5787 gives 1.00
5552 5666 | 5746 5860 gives 1.00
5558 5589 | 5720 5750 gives 0.98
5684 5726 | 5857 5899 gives 0.93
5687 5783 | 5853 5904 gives 0.92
